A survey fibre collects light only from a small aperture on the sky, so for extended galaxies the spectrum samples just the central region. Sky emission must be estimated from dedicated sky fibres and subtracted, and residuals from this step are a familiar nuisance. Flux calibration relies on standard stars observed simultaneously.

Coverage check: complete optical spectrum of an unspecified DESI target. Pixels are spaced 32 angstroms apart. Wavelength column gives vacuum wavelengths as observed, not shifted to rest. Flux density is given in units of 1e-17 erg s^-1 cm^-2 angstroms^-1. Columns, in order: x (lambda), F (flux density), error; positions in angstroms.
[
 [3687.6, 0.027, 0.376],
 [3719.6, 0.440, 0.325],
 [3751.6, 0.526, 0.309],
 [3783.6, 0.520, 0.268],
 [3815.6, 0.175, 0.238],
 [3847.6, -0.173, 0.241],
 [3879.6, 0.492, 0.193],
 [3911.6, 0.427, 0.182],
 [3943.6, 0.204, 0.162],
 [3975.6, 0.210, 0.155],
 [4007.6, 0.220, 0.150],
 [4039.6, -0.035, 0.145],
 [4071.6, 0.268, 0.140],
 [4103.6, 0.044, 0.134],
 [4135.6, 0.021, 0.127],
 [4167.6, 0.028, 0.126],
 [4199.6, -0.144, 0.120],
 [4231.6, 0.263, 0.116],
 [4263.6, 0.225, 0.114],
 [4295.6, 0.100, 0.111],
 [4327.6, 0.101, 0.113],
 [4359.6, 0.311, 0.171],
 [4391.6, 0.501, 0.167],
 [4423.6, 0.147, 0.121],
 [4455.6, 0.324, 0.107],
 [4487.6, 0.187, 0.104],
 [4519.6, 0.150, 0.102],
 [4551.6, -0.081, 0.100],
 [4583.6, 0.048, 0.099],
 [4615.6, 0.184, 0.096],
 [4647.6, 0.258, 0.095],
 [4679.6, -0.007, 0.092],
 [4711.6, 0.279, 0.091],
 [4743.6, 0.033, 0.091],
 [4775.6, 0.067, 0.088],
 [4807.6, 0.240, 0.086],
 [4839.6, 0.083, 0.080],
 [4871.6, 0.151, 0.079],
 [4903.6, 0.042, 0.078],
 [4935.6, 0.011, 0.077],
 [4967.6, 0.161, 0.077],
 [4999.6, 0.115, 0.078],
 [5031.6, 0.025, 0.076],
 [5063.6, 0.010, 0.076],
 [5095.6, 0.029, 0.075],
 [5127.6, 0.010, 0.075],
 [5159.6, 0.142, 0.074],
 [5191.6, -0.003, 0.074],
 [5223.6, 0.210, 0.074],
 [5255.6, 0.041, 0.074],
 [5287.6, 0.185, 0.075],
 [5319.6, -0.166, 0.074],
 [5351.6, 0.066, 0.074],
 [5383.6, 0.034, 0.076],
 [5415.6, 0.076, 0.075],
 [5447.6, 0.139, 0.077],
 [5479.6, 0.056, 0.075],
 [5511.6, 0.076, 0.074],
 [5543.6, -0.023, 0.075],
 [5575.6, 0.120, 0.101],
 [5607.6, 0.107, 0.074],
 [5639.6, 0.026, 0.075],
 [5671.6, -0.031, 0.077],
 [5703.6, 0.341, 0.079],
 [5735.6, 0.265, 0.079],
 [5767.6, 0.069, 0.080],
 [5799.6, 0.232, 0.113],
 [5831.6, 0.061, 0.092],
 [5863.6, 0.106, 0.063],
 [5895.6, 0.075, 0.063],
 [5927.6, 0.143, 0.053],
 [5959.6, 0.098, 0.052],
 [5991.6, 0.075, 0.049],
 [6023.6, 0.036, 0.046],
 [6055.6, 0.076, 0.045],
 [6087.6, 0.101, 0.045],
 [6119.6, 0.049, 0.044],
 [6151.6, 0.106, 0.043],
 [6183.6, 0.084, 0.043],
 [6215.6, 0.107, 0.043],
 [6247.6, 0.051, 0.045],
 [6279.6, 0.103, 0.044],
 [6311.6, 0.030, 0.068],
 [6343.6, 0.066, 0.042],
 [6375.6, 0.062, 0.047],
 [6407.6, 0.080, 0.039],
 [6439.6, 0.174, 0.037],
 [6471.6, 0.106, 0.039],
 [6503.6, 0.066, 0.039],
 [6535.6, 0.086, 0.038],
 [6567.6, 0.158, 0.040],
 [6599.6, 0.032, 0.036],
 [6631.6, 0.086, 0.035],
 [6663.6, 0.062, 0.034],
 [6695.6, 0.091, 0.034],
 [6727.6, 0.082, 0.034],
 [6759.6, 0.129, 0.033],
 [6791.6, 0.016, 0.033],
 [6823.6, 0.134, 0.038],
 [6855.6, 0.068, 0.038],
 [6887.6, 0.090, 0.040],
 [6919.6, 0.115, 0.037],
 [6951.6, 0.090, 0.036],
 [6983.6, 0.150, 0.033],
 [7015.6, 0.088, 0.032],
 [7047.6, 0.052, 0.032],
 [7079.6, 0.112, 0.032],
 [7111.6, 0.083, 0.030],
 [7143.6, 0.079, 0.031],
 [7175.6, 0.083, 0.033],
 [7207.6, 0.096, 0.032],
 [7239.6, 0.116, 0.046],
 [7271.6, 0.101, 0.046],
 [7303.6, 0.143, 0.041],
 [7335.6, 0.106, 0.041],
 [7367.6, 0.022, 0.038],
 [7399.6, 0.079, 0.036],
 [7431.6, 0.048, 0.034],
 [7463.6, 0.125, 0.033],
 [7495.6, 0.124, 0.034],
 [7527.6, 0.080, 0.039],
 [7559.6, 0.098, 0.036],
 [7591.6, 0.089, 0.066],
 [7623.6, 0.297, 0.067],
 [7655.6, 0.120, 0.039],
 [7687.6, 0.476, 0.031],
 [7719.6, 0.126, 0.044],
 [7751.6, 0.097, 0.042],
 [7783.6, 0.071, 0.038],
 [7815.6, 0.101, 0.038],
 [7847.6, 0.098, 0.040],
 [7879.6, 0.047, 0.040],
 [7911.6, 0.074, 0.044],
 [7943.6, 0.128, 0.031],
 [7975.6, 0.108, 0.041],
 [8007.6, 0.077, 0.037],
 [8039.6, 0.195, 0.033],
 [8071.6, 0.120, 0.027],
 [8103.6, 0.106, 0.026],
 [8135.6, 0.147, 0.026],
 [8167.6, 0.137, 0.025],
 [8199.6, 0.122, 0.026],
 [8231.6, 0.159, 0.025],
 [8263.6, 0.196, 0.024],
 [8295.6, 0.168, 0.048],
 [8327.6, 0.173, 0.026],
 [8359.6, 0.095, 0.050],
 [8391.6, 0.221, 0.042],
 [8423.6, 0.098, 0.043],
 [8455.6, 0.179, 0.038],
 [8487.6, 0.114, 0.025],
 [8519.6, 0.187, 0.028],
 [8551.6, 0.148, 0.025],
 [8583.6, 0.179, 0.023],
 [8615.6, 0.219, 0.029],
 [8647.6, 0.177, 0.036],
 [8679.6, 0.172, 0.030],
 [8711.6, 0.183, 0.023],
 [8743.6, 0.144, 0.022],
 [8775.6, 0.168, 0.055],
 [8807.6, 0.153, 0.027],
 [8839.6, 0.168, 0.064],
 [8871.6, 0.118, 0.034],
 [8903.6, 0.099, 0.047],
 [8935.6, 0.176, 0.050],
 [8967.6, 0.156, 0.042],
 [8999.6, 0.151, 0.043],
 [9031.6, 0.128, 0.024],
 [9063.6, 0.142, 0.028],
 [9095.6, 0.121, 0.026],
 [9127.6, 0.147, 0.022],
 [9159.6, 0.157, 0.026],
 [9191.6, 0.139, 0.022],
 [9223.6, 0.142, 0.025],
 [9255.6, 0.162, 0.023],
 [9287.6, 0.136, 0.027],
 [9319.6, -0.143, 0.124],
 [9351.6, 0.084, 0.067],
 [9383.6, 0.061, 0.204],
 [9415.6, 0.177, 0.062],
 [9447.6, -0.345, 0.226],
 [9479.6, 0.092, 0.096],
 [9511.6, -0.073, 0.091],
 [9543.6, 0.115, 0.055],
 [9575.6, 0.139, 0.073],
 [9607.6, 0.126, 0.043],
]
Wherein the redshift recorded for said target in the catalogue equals 1.06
